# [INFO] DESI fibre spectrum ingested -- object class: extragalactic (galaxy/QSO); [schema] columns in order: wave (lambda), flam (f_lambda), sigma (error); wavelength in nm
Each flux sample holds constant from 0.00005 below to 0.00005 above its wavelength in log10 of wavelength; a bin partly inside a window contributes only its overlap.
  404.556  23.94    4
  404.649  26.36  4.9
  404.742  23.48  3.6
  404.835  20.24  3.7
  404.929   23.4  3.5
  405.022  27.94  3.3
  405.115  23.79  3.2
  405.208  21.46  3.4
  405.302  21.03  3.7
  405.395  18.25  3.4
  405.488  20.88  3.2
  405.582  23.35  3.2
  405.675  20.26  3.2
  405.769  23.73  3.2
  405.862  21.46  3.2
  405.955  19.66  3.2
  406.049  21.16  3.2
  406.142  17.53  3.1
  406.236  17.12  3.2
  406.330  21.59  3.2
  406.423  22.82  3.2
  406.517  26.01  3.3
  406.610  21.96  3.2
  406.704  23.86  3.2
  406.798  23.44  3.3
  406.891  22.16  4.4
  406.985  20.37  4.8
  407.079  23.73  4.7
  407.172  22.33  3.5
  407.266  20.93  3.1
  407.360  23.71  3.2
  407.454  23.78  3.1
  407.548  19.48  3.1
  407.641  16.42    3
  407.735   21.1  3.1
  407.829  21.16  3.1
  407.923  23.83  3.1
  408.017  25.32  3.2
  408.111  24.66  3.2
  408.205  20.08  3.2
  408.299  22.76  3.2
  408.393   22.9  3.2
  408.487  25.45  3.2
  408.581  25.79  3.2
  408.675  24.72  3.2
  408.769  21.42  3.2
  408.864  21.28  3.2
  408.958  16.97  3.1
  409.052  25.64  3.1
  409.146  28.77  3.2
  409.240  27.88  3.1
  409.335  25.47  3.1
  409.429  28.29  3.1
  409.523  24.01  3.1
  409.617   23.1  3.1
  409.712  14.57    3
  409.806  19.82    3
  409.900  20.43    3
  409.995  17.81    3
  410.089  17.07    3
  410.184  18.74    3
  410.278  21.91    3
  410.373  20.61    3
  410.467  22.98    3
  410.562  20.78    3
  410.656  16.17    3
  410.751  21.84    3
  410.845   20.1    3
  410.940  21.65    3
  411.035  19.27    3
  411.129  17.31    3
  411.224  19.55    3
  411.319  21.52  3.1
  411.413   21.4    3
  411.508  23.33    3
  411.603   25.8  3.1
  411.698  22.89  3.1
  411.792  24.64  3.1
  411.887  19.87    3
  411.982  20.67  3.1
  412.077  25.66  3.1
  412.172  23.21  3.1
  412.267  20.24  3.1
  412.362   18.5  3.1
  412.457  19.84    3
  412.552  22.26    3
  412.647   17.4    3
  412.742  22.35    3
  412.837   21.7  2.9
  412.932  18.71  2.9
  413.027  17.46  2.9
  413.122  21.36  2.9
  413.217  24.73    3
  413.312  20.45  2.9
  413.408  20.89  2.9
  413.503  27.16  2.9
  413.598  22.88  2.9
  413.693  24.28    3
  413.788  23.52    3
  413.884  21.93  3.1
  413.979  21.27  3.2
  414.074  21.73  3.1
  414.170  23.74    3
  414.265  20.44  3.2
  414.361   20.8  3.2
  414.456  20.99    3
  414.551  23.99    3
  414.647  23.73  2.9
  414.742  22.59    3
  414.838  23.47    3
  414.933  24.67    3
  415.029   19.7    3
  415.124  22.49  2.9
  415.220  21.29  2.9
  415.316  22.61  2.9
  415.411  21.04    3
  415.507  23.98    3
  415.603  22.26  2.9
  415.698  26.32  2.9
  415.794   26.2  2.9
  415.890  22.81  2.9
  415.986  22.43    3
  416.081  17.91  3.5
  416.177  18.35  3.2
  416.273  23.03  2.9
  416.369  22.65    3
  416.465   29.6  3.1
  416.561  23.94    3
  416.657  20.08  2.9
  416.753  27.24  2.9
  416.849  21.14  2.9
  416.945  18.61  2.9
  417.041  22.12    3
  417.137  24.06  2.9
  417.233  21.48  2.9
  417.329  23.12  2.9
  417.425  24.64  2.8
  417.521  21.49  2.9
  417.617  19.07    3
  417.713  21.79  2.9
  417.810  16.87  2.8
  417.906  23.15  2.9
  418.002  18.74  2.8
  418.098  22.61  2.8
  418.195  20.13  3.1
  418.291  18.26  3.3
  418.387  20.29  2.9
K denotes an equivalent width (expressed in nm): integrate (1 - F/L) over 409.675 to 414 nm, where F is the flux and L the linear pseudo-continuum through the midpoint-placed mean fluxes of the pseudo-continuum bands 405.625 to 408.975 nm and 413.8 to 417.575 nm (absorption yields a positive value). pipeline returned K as 0.25 nm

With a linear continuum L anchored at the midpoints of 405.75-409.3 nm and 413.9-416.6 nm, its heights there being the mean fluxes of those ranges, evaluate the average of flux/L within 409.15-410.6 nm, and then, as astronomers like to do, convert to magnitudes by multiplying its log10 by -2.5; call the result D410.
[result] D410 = 0.04 mag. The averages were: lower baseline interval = 22.4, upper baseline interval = 22.6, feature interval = 21.8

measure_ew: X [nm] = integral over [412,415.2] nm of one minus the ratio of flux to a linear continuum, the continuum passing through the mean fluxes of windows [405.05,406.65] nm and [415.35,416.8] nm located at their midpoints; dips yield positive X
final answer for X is 0.12 nm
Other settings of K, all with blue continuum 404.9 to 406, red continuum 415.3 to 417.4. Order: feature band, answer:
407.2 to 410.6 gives 0.02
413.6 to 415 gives 0.00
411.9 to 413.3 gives 0.10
